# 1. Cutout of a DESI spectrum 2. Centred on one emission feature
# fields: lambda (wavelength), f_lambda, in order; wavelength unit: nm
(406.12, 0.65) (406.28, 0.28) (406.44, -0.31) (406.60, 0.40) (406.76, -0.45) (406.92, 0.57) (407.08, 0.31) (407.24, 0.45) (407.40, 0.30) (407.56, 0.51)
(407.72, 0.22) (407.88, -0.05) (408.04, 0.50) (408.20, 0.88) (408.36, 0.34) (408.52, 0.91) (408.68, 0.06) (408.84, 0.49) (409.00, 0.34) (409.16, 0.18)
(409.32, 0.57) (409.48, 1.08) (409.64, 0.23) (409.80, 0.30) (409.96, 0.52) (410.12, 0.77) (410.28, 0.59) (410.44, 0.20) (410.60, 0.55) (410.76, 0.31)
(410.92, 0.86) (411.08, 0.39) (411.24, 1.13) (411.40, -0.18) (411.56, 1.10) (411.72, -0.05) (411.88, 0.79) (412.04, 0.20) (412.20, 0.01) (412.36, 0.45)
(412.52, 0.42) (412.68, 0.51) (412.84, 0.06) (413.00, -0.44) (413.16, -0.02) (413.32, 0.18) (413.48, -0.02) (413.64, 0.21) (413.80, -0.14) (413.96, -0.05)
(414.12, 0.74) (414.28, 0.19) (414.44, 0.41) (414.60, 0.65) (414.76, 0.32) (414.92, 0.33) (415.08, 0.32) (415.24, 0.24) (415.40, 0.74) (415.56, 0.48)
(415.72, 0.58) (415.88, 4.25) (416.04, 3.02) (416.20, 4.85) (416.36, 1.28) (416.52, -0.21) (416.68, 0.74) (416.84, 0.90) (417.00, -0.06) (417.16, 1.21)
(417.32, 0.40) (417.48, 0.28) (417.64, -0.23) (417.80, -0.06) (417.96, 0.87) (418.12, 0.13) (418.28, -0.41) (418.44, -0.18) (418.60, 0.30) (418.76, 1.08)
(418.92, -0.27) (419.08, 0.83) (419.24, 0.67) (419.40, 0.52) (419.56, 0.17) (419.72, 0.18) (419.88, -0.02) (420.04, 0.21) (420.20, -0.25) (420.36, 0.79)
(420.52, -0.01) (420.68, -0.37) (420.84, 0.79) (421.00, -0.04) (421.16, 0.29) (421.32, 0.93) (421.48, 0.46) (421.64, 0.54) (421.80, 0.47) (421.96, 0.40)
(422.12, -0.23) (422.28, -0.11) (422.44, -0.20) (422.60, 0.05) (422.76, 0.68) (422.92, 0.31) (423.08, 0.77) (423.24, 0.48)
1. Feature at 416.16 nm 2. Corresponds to [O II]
